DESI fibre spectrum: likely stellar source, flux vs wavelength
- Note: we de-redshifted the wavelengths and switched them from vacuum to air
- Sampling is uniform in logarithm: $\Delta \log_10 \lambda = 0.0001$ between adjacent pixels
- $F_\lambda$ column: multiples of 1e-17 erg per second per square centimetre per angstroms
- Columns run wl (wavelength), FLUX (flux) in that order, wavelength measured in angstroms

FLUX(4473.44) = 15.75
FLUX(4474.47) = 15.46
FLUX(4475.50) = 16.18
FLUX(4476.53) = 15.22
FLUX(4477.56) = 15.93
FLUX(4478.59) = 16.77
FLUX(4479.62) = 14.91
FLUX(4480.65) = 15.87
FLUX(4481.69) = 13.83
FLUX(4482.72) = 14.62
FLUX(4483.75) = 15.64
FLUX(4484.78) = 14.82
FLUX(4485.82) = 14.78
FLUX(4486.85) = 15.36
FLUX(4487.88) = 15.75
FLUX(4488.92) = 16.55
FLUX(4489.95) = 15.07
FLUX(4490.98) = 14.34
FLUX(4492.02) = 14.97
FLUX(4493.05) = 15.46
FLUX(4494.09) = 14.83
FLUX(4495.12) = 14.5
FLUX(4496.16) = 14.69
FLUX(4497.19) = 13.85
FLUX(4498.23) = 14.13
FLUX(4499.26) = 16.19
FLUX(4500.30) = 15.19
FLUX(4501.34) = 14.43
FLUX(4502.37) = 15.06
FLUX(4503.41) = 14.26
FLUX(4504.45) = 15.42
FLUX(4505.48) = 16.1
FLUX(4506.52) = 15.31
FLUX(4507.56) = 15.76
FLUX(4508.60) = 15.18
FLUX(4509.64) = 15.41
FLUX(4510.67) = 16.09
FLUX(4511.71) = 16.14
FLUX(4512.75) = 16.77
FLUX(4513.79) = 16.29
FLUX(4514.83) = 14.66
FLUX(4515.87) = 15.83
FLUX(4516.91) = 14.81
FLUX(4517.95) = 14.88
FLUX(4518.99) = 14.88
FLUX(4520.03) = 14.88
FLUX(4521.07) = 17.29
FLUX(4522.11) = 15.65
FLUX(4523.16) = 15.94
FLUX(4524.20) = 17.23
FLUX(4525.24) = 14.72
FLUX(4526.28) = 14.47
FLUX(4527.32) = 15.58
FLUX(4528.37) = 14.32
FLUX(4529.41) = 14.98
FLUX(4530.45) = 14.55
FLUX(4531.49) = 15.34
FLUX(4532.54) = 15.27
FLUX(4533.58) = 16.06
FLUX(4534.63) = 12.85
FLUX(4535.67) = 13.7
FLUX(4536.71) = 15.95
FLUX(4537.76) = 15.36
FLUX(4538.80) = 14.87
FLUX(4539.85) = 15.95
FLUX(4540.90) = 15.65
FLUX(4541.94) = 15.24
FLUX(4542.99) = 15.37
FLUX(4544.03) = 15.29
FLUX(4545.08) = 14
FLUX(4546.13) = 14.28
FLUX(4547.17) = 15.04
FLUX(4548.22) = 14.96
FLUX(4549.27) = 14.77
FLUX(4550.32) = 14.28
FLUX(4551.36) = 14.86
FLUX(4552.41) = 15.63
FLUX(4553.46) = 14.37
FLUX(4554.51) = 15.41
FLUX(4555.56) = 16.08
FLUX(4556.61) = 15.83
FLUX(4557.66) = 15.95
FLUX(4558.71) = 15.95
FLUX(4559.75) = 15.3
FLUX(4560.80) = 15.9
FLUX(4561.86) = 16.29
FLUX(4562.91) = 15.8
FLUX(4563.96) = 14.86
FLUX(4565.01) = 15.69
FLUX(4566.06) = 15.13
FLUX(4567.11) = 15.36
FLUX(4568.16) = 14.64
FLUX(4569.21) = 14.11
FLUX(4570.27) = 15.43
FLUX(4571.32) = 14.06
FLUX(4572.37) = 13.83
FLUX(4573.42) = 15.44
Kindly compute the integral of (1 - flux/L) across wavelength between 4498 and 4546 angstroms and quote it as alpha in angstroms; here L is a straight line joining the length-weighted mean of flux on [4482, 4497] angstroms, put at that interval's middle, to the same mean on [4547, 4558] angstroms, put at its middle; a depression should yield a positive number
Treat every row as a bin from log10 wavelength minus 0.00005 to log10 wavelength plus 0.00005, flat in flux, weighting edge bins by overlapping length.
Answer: -0.5 angstroms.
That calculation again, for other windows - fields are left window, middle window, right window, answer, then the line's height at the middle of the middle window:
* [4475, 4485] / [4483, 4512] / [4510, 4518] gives 0.74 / 15.6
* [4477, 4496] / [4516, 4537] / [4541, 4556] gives -0.15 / 15.1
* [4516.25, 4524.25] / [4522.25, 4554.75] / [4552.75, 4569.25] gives 1.03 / 15.5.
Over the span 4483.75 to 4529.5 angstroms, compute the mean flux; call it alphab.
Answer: 15.3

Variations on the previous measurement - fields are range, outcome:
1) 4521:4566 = 15.3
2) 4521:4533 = 15.4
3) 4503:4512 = 15.5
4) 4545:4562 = 15.2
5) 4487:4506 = 15.1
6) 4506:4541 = 15.4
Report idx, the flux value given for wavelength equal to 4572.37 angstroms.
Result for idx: 13.83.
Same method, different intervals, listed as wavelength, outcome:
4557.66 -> 15.95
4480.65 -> 15.87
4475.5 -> 16.18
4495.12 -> 14.5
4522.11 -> 15.65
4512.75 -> 16.77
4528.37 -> 14.32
